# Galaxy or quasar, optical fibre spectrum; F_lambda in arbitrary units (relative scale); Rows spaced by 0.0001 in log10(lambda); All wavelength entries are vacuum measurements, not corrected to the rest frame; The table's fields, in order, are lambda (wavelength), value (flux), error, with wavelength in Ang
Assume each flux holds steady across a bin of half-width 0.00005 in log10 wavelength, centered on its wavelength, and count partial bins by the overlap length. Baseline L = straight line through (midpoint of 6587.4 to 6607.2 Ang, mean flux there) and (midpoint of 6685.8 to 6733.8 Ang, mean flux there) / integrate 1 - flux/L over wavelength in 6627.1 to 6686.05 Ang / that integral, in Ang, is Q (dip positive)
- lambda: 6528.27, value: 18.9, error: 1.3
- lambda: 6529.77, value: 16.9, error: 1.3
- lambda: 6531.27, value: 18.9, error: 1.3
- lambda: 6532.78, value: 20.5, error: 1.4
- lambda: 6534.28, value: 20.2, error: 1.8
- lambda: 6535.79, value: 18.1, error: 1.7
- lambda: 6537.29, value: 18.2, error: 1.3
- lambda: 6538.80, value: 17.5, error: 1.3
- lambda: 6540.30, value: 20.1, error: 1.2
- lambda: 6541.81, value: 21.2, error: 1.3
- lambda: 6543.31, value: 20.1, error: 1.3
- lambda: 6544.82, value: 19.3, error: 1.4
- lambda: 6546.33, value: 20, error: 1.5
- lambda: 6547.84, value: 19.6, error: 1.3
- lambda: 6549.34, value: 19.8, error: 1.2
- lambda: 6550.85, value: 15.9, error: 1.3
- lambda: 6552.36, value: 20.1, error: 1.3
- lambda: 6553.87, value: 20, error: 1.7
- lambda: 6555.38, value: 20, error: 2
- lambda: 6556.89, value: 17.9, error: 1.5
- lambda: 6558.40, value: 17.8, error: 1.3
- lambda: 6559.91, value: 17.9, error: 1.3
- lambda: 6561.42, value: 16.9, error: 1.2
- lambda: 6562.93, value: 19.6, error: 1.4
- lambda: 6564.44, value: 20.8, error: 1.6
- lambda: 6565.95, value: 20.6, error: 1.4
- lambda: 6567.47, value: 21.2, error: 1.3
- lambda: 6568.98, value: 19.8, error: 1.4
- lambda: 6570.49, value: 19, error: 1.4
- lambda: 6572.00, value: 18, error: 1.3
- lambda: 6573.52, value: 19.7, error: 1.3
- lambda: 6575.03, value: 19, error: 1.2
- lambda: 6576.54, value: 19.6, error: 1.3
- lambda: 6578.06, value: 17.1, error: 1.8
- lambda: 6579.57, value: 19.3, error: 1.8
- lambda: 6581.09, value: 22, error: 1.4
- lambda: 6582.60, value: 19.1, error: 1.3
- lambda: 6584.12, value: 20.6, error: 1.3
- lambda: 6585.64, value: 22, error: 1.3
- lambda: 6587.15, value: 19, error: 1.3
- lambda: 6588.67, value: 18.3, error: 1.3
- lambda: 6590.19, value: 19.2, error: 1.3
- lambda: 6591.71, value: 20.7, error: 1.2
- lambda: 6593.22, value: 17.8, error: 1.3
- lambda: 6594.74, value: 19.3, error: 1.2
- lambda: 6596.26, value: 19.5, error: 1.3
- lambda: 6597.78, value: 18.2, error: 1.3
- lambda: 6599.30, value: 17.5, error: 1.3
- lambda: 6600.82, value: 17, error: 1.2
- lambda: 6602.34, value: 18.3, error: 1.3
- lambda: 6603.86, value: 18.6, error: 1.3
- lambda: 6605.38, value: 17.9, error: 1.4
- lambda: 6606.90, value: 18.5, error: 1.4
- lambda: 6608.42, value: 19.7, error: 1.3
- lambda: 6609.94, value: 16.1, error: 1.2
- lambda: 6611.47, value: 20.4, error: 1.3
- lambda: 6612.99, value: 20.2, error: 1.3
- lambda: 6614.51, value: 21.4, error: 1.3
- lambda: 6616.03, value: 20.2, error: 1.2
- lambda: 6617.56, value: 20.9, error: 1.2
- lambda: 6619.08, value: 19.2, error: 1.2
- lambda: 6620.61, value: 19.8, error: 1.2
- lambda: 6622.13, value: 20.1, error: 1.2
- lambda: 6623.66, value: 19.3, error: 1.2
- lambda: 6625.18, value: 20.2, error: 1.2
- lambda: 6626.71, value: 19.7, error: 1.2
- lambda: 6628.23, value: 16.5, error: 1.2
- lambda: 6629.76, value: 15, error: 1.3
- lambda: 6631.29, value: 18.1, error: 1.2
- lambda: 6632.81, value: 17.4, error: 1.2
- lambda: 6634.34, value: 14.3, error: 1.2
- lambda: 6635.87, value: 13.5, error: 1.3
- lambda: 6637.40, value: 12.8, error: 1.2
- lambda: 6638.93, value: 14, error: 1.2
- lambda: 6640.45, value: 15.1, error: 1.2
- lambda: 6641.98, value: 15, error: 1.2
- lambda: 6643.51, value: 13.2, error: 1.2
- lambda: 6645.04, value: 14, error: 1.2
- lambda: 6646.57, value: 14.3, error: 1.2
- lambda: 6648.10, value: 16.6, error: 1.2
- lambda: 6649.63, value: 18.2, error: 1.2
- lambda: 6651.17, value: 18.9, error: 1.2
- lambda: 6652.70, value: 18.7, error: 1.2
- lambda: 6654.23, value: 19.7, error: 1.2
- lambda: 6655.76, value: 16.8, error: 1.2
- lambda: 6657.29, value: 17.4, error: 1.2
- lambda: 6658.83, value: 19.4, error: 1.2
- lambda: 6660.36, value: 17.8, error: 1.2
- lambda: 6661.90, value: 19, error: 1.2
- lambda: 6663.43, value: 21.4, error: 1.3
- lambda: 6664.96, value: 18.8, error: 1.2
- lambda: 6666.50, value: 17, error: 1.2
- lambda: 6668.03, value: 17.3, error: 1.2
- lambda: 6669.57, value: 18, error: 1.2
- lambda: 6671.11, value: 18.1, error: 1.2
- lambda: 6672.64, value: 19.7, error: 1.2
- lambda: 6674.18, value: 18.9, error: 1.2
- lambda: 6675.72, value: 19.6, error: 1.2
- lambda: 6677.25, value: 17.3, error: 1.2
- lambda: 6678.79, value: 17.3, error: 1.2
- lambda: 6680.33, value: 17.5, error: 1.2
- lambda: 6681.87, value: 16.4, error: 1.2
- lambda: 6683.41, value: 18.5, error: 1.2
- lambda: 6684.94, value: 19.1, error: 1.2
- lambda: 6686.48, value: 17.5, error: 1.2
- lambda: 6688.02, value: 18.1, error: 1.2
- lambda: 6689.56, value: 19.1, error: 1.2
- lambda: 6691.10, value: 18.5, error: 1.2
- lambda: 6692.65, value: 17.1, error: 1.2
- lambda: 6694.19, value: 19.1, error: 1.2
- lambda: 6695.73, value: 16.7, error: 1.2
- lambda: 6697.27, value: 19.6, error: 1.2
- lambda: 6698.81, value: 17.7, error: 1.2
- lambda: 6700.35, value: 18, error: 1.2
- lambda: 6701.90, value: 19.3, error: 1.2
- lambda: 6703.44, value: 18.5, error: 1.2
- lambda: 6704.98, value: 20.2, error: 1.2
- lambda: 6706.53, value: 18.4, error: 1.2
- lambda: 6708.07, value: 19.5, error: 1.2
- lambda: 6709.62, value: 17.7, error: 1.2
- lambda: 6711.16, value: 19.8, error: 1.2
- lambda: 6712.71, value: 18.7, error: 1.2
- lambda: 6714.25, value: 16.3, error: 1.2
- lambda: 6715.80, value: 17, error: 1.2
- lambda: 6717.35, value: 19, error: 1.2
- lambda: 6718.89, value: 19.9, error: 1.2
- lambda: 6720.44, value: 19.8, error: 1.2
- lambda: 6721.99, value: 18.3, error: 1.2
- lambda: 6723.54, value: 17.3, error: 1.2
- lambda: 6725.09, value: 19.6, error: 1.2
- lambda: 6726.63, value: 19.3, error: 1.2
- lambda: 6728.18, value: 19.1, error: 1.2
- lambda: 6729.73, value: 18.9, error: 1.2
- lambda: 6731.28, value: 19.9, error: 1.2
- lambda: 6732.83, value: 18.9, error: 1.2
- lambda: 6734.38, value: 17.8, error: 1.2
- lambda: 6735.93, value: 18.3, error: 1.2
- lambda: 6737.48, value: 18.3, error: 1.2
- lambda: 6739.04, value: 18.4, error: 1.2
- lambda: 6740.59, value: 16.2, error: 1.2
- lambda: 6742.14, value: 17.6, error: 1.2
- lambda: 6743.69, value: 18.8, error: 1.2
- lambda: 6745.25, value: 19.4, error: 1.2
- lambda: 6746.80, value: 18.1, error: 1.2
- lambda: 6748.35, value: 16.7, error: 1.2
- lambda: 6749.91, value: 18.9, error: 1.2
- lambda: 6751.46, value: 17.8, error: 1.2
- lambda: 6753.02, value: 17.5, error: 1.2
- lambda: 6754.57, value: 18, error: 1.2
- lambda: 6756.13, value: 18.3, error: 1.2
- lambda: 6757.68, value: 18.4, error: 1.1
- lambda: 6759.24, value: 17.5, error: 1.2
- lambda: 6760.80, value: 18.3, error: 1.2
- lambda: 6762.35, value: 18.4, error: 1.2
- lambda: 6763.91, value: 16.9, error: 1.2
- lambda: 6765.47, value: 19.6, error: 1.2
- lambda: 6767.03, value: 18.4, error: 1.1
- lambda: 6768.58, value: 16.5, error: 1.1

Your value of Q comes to 4.5 Ang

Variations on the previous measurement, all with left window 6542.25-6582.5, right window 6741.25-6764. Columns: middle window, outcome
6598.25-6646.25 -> 3.5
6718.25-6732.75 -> -0.7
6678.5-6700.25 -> 0.5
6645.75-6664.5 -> 0.5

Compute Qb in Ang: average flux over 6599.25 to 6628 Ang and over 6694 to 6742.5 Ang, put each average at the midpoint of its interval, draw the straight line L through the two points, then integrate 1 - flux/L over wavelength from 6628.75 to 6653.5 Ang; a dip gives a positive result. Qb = 4.5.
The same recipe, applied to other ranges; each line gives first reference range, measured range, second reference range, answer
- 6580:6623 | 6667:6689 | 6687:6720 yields 0.72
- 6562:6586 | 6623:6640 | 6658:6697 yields 2.31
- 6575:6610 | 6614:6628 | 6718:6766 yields -0.78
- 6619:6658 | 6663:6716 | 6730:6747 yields -2.23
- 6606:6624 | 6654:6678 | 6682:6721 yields 0.60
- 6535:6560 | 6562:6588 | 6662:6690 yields -1.19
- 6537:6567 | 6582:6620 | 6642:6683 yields -1.35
